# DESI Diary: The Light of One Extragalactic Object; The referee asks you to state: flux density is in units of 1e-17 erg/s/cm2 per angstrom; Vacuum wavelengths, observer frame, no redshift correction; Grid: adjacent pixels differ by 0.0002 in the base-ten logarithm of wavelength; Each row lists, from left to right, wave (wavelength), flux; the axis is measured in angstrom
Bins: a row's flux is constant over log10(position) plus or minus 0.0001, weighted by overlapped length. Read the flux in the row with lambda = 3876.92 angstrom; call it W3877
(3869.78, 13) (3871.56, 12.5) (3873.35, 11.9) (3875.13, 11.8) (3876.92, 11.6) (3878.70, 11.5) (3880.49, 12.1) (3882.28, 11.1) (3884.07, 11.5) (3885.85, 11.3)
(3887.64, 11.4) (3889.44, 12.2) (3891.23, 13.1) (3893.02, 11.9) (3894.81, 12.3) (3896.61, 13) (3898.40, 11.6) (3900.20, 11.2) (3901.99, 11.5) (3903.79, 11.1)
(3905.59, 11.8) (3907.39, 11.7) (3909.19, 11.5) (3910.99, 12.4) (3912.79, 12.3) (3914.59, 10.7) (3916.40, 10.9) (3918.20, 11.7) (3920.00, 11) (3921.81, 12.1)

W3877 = 11.6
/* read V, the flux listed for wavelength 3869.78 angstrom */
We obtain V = 13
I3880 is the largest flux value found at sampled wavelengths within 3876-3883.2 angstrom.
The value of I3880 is 12.1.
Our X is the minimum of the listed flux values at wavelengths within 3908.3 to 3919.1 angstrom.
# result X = 10.7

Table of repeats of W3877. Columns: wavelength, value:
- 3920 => 11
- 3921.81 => 12.1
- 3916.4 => 10.9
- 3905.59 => 11.8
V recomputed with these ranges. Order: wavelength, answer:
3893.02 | 11.9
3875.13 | 11.8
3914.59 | 10.7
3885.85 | 11.3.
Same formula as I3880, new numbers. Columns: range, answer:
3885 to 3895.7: 13.1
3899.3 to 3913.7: 12.4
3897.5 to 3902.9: 11.6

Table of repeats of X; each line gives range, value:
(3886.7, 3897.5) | 11.4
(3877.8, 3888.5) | 11.1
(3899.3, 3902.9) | 11.2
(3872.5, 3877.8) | 11.6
